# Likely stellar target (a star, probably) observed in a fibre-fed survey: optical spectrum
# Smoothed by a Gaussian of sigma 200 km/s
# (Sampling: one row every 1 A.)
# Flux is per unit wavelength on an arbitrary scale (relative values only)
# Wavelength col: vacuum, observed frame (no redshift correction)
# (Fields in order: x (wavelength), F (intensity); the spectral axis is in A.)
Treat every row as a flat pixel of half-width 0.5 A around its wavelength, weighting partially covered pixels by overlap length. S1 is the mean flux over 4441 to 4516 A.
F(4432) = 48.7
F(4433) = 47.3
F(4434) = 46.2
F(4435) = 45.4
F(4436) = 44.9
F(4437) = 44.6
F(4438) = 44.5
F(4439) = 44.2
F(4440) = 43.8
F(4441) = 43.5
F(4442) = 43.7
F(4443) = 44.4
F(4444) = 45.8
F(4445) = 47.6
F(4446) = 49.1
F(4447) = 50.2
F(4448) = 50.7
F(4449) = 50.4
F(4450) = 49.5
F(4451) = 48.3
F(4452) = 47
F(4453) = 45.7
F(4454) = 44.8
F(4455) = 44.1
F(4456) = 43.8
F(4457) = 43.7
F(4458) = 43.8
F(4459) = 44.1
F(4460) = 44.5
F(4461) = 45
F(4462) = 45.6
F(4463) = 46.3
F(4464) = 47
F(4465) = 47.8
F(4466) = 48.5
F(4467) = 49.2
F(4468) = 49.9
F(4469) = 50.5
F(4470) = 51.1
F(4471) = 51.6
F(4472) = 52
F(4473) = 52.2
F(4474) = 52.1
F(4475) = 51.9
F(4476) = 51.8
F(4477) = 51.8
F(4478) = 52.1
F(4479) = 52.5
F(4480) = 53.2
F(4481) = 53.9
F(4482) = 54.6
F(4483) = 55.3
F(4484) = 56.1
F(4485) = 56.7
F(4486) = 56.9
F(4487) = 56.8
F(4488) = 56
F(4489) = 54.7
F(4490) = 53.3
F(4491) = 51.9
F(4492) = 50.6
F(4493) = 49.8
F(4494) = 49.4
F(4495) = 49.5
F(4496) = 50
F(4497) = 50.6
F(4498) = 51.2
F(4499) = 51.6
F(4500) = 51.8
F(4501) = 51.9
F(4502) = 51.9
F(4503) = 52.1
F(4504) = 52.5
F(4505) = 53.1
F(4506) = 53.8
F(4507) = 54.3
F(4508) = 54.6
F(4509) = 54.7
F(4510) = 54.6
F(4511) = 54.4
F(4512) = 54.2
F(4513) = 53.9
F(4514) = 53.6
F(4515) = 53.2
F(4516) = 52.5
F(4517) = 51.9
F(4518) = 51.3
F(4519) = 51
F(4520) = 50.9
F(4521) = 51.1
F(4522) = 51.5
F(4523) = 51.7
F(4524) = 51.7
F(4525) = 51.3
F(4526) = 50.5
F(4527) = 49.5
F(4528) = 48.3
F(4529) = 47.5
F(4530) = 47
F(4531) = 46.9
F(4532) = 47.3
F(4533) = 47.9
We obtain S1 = 50.6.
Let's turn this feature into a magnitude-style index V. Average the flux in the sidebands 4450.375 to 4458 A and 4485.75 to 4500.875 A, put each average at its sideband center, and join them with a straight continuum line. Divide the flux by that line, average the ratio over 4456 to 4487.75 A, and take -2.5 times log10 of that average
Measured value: -0.04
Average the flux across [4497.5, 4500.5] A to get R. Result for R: 51.5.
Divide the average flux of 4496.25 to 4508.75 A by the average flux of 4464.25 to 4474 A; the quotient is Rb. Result 1.0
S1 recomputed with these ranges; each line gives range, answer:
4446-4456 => 47.7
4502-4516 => 53.7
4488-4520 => 52.4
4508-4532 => 51.4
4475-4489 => 54.4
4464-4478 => 50.7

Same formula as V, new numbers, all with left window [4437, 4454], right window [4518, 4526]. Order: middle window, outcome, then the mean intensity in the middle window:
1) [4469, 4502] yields -0.08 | 52.6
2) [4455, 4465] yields 0.06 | 45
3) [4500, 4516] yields -0.06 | 53.4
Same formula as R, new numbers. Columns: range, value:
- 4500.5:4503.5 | 52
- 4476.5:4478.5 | 52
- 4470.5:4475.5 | 52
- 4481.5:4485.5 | 55.7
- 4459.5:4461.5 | 44.8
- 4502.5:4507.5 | 53.2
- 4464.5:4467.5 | 48.5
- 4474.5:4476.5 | 51.8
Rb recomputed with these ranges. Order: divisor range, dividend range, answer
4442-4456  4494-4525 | 1.11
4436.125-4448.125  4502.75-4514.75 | 1.17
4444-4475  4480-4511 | 1.11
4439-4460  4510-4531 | 1.11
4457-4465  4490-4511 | 1.15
